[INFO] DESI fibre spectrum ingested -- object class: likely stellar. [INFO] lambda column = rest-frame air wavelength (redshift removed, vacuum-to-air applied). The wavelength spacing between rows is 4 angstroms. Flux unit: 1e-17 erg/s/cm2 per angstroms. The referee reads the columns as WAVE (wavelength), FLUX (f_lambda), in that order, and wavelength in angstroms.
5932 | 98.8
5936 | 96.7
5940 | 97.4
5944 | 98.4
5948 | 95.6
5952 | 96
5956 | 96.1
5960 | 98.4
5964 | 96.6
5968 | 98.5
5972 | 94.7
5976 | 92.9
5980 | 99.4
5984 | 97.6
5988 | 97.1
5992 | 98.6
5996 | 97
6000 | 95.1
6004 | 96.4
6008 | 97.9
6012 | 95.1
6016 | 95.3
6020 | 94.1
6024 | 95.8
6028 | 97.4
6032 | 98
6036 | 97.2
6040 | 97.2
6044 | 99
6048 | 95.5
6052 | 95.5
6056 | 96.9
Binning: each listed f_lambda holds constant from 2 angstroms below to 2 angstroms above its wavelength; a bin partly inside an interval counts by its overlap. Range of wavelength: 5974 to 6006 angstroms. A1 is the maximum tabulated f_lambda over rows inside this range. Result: 99.4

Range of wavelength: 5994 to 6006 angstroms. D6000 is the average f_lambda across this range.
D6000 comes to 96.2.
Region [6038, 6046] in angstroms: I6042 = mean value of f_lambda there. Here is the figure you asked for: 98.1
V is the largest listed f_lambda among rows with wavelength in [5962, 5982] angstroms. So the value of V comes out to 99.4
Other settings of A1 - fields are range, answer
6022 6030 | 97.4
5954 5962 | 98.4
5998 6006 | 96.4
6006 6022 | 97.9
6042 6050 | 99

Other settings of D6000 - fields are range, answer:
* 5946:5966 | 96.5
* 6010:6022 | 94.8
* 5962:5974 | 96.6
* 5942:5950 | 97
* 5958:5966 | 97.5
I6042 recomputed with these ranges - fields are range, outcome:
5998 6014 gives 96.1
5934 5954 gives 96.8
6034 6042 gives 97.2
